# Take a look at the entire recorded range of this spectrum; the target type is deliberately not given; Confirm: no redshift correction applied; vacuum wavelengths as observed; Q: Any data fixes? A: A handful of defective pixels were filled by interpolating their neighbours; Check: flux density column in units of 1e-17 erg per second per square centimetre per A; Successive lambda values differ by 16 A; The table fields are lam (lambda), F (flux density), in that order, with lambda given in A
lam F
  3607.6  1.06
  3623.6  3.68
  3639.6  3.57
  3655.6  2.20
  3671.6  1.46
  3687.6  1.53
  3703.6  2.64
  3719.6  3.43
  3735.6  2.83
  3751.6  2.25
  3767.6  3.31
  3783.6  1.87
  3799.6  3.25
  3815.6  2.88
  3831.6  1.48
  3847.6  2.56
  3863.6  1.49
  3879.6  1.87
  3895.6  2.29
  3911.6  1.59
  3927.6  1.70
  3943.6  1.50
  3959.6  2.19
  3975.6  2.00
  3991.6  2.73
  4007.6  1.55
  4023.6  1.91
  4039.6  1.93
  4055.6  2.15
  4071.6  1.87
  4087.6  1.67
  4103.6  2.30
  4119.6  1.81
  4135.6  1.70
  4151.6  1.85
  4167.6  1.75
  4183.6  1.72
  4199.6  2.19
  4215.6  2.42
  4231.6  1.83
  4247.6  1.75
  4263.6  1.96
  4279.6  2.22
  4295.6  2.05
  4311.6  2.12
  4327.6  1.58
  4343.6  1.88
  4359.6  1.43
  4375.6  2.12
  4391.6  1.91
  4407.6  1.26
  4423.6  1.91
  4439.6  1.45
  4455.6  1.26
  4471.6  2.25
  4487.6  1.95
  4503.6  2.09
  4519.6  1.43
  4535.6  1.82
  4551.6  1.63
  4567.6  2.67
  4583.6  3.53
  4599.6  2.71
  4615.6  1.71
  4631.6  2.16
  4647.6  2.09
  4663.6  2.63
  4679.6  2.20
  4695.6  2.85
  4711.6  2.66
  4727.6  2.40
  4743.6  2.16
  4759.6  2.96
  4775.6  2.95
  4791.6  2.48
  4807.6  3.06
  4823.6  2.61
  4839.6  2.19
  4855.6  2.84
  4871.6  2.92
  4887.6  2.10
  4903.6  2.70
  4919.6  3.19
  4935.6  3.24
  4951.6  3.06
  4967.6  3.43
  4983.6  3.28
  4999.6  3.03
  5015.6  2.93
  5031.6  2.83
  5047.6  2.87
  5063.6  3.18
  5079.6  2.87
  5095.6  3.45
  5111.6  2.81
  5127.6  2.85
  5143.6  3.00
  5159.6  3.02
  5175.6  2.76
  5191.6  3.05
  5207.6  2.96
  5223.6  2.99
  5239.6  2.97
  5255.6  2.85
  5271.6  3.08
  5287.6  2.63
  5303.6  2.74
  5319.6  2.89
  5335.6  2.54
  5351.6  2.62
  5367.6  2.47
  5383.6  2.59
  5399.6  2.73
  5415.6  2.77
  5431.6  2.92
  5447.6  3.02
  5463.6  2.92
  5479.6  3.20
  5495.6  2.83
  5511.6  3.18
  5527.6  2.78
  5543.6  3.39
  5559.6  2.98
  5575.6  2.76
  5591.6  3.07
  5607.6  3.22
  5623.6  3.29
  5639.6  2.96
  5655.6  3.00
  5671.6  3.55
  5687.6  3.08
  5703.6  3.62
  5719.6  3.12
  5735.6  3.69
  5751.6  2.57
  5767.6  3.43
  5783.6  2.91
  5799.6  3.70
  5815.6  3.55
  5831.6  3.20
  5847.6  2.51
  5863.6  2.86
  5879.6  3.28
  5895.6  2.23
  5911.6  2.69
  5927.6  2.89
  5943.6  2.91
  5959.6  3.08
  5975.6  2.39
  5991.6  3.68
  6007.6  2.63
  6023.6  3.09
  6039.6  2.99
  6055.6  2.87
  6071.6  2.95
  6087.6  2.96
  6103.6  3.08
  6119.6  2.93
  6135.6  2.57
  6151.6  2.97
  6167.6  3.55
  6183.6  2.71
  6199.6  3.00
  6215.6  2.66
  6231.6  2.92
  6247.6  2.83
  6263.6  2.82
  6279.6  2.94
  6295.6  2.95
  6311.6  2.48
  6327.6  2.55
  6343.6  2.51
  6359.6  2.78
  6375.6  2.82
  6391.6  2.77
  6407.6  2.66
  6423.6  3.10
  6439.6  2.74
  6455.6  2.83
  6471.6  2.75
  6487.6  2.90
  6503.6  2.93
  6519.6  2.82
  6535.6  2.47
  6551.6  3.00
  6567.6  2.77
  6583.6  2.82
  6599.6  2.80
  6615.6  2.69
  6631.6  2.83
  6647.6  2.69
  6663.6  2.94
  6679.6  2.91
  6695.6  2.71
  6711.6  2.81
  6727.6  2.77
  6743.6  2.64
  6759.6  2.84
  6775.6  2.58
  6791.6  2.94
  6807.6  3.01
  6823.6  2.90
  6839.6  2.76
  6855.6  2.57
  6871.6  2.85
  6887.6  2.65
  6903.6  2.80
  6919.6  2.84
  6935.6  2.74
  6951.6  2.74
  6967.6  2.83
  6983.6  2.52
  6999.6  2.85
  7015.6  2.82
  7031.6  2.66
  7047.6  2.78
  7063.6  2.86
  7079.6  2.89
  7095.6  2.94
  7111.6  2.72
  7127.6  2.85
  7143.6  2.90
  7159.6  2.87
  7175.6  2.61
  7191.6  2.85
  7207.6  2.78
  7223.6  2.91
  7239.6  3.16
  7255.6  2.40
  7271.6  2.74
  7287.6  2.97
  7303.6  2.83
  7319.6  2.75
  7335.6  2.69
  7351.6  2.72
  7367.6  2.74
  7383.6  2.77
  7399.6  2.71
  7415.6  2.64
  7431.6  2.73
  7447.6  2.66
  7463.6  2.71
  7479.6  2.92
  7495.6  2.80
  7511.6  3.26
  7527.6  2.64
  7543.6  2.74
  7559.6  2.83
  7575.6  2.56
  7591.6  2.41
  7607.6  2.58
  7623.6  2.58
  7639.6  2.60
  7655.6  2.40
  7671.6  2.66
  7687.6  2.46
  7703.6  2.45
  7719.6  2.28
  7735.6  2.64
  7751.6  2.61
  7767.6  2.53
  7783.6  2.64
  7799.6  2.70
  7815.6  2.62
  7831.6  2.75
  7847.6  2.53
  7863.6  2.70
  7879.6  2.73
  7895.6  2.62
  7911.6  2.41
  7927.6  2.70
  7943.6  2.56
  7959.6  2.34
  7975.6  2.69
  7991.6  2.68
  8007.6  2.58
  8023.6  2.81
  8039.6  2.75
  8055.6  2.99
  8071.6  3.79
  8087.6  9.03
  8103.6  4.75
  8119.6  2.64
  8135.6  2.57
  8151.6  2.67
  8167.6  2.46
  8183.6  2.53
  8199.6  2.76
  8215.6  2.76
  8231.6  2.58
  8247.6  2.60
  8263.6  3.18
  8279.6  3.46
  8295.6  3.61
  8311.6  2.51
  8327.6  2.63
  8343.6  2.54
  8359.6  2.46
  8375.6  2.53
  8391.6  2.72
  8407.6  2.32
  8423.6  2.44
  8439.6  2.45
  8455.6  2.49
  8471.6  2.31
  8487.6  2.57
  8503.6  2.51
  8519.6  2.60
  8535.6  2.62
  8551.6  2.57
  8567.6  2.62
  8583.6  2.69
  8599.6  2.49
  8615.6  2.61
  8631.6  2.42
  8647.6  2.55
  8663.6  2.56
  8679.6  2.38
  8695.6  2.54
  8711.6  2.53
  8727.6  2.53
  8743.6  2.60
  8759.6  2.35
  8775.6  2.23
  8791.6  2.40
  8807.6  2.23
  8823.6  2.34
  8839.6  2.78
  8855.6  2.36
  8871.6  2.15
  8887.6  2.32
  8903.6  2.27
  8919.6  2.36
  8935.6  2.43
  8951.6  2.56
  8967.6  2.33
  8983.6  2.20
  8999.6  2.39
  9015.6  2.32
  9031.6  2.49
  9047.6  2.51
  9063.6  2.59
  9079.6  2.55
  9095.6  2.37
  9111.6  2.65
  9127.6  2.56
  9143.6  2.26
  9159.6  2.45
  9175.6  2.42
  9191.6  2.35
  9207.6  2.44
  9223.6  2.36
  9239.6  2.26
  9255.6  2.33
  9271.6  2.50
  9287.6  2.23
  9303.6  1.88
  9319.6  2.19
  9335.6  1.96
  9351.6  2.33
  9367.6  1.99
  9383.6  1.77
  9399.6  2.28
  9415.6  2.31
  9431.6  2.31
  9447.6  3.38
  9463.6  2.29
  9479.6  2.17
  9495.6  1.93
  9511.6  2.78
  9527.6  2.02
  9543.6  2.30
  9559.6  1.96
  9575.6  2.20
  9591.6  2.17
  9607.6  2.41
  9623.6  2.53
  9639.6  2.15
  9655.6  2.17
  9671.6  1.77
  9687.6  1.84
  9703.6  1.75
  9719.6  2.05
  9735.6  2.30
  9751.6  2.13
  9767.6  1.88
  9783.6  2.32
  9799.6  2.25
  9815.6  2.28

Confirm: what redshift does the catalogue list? 0.23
